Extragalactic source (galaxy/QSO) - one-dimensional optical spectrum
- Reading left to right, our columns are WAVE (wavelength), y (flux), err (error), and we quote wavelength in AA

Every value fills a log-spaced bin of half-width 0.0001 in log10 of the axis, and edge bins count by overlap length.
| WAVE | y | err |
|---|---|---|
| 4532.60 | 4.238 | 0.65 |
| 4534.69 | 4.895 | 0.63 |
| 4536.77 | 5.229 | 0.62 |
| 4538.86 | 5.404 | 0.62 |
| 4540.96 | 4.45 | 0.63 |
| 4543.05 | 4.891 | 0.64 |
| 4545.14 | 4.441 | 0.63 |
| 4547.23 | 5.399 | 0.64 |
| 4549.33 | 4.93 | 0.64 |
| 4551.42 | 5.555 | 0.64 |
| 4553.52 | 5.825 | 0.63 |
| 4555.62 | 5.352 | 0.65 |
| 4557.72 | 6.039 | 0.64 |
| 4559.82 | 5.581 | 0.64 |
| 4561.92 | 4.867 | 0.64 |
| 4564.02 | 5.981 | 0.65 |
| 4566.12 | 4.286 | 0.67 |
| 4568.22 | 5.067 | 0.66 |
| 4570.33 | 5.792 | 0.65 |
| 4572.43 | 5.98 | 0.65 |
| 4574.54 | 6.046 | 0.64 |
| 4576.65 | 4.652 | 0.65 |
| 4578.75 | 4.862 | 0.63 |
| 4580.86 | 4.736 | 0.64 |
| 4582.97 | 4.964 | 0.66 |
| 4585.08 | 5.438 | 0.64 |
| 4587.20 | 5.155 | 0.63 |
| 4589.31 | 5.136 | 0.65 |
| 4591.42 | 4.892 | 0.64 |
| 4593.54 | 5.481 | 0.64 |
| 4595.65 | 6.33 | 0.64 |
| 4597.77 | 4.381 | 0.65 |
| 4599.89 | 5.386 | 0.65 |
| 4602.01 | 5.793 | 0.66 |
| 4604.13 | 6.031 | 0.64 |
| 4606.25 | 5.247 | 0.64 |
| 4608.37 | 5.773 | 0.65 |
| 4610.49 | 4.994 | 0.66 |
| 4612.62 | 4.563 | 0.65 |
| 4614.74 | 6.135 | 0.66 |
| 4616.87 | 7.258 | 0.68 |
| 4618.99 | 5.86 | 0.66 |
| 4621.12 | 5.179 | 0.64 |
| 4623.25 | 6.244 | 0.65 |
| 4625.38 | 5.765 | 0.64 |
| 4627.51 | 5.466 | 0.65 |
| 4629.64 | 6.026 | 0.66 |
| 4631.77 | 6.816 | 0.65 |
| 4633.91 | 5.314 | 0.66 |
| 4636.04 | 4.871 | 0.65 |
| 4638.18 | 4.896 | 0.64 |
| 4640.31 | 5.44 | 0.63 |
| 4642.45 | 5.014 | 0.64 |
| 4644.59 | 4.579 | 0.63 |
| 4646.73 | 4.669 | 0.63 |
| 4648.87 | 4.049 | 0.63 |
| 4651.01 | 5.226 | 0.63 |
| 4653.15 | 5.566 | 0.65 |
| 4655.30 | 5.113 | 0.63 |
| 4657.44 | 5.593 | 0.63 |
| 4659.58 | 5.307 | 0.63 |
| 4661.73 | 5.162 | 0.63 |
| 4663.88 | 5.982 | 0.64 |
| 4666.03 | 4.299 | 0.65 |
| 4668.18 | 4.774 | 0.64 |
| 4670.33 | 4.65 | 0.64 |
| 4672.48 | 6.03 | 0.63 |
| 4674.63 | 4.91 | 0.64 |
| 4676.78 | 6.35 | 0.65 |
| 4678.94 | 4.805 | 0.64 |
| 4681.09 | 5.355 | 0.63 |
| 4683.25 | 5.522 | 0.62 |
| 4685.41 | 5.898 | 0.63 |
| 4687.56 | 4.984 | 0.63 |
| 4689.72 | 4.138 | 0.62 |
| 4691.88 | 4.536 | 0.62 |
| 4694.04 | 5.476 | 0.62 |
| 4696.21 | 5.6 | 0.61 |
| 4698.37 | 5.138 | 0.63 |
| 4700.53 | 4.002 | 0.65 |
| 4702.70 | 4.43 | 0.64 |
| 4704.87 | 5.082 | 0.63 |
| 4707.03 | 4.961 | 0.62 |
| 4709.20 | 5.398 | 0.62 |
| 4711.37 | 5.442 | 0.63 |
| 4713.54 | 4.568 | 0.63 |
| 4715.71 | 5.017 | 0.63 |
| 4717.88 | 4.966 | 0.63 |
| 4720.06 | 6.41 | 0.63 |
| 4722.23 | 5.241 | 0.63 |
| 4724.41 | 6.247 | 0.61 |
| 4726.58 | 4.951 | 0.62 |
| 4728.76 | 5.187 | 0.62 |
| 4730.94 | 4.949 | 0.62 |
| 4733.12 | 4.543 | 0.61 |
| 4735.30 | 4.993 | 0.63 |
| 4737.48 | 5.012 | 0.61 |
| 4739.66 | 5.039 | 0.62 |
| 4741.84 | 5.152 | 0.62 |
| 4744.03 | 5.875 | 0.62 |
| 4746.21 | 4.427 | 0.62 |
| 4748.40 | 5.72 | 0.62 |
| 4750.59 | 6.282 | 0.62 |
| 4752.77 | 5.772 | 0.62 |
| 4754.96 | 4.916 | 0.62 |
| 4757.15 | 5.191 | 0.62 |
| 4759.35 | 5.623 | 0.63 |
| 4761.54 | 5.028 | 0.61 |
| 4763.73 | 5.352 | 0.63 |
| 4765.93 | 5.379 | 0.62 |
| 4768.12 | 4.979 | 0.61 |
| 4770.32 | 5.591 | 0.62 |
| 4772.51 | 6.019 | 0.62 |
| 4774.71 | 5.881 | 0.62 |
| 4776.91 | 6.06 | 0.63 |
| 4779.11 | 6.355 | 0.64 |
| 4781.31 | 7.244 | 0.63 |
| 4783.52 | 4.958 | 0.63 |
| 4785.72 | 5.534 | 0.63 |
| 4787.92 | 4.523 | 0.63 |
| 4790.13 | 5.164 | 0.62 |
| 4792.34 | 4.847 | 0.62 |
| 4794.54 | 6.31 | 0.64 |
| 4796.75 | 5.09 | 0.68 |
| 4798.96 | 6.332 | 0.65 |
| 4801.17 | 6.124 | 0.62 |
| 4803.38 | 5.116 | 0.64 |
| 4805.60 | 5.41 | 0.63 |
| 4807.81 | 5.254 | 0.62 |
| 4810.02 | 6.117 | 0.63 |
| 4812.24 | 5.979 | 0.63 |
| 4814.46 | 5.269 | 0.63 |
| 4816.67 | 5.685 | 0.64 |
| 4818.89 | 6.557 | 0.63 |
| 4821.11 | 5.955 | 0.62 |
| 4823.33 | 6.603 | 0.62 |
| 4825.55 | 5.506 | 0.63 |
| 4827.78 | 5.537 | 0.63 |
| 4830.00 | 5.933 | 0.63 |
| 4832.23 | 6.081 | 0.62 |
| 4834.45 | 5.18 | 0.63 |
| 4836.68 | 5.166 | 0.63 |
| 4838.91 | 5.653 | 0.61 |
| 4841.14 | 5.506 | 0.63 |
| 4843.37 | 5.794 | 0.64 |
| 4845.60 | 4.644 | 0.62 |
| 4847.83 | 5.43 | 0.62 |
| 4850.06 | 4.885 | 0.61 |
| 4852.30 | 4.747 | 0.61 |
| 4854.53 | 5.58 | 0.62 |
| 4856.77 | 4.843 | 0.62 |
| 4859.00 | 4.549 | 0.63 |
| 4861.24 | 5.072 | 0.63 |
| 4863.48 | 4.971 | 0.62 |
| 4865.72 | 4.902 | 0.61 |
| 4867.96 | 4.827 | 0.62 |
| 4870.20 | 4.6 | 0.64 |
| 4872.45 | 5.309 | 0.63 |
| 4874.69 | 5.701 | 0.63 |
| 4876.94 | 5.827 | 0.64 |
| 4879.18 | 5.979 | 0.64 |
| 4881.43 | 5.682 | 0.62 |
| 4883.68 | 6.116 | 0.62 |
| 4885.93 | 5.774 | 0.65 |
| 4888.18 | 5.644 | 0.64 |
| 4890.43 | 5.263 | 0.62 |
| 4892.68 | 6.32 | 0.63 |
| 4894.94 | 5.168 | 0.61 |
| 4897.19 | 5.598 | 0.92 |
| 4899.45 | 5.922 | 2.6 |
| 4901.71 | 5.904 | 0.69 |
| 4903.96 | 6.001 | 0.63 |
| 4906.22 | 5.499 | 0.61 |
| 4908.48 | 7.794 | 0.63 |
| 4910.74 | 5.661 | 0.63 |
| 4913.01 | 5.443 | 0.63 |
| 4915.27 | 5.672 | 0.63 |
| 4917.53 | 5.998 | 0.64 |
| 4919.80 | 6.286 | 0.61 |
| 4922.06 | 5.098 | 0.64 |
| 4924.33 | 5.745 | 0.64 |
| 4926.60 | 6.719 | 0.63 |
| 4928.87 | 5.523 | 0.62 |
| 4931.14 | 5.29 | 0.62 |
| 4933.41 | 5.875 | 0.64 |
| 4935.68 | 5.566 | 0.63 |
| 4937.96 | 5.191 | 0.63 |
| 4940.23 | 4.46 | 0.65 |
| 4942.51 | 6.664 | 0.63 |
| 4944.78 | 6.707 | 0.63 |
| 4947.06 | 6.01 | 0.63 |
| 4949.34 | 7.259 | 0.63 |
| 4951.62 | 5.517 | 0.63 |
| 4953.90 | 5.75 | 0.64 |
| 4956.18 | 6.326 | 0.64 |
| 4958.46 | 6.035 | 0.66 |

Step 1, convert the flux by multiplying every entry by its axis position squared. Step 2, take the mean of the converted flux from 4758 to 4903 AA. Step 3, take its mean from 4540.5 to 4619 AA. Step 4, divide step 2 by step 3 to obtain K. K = 1.1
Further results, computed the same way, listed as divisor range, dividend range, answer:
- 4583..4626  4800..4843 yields 1.13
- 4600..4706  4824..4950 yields 1.17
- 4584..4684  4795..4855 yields 1.13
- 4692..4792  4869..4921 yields 1.16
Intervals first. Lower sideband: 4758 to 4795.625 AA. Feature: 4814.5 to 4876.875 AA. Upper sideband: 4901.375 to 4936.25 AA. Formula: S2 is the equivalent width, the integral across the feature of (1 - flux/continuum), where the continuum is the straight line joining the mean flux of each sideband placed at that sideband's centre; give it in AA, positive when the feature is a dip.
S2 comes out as 3.7 AA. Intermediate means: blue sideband 5.58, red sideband 5.89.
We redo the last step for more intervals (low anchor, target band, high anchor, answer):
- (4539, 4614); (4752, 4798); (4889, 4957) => 0.8 AA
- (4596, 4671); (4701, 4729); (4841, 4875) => 0.3 AA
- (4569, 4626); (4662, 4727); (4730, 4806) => 3.5 AA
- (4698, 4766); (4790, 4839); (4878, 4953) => -1.9 AA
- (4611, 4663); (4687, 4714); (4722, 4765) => 2.1 AA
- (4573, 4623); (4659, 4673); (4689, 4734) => 0.2 AA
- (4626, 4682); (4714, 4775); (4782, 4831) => 1.6 AA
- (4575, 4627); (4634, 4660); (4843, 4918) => 2.0 AA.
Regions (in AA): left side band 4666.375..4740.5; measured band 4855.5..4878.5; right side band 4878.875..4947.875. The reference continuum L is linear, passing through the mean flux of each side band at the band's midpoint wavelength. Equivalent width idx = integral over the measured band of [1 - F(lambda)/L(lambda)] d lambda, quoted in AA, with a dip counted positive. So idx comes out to 2.4 AA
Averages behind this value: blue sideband 5.13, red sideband 5.82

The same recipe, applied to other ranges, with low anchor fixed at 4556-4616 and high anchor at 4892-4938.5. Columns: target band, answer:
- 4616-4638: -1.7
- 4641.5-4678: 2.2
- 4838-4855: 1.4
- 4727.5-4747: 1.9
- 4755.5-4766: 0.6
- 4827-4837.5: 0.2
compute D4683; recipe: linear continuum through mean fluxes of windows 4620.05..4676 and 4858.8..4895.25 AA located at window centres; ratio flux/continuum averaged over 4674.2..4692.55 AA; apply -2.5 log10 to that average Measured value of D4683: 0.02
